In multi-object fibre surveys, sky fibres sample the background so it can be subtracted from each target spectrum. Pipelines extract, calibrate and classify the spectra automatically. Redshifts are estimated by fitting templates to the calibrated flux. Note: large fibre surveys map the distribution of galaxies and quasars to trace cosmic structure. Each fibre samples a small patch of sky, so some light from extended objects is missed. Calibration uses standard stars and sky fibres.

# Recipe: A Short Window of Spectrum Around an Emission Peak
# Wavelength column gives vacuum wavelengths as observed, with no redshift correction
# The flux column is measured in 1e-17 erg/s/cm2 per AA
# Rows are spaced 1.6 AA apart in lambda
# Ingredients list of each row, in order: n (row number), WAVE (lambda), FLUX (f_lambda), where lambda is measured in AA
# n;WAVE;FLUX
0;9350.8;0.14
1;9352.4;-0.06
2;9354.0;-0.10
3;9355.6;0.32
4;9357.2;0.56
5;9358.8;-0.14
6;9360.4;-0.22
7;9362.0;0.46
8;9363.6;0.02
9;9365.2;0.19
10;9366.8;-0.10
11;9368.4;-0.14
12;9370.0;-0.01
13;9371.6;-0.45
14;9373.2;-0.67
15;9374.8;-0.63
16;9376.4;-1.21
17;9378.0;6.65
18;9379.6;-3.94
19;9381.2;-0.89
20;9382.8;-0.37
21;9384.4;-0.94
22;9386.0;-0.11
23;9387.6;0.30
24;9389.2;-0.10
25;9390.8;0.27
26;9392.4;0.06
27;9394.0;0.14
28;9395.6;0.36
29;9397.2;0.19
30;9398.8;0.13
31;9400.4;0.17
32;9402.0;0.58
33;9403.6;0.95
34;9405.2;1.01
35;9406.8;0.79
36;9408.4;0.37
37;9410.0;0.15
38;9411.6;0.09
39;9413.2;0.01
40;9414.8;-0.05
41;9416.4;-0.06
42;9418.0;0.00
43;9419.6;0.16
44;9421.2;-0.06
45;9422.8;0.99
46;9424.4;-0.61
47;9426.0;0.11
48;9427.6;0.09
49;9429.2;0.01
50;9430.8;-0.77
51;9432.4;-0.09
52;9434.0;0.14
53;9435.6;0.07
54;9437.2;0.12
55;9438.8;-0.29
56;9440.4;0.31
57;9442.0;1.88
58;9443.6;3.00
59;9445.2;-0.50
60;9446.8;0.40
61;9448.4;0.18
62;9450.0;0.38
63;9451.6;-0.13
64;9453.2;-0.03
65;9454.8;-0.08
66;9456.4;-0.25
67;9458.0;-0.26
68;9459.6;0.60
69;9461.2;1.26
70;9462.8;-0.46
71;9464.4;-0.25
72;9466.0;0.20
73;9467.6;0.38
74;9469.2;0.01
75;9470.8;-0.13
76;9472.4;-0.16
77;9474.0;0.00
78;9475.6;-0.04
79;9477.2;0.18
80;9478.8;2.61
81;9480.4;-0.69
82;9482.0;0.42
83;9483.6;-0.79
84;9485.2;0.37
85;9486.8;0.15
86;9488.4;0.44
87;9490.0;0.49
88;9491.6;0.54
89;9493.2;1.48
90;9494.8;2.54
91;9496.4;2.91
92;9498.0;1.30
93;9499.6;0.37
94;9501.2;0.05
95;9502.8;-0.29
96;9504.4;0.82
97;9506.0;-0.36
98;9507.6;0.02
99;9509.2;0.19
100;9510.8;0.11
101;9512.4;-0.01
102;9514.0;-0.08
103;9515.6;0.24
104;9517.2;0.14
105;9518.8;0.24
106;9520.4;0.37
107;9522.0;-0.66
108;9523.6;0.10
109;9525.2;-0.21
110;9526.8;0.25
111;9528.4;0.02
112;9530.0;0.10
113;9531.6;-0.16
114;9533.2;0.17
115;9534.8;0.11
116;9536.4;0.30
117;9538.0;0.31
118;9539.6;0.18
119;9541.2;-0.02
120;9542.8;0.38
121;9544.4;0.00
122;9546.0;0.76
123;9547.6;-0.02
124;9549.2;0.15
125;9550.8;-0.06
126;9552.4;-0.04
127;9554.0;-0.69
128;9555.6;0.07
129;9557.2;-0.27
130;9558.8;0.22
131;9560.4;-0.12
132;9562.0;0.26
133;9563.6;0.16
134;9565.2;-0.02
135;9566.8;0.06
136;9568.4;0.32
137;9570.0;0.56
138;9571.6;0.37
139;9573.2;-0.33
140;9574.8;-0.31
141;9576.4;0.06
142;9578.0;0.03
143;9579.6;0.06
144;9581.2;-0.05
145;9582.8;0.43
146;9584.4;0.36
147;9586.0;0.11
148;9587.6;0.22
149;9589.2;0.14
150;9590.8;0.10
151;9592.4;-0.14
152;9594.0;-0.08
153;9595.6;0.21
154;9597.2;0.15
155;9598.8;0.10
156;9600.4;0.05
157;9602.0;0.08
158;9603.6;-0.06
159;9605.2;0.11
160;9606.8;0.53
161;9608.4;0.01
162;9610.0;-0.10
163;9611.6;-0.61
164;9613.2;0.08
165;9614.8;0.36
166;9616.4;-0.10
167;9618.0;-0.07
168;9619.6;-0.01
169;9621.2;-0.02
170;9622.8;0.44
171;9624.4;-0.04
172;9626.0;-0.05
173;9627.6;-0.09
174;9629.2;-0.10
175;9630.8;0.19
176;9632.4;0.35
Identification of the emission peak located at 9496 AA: [O III] 5007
